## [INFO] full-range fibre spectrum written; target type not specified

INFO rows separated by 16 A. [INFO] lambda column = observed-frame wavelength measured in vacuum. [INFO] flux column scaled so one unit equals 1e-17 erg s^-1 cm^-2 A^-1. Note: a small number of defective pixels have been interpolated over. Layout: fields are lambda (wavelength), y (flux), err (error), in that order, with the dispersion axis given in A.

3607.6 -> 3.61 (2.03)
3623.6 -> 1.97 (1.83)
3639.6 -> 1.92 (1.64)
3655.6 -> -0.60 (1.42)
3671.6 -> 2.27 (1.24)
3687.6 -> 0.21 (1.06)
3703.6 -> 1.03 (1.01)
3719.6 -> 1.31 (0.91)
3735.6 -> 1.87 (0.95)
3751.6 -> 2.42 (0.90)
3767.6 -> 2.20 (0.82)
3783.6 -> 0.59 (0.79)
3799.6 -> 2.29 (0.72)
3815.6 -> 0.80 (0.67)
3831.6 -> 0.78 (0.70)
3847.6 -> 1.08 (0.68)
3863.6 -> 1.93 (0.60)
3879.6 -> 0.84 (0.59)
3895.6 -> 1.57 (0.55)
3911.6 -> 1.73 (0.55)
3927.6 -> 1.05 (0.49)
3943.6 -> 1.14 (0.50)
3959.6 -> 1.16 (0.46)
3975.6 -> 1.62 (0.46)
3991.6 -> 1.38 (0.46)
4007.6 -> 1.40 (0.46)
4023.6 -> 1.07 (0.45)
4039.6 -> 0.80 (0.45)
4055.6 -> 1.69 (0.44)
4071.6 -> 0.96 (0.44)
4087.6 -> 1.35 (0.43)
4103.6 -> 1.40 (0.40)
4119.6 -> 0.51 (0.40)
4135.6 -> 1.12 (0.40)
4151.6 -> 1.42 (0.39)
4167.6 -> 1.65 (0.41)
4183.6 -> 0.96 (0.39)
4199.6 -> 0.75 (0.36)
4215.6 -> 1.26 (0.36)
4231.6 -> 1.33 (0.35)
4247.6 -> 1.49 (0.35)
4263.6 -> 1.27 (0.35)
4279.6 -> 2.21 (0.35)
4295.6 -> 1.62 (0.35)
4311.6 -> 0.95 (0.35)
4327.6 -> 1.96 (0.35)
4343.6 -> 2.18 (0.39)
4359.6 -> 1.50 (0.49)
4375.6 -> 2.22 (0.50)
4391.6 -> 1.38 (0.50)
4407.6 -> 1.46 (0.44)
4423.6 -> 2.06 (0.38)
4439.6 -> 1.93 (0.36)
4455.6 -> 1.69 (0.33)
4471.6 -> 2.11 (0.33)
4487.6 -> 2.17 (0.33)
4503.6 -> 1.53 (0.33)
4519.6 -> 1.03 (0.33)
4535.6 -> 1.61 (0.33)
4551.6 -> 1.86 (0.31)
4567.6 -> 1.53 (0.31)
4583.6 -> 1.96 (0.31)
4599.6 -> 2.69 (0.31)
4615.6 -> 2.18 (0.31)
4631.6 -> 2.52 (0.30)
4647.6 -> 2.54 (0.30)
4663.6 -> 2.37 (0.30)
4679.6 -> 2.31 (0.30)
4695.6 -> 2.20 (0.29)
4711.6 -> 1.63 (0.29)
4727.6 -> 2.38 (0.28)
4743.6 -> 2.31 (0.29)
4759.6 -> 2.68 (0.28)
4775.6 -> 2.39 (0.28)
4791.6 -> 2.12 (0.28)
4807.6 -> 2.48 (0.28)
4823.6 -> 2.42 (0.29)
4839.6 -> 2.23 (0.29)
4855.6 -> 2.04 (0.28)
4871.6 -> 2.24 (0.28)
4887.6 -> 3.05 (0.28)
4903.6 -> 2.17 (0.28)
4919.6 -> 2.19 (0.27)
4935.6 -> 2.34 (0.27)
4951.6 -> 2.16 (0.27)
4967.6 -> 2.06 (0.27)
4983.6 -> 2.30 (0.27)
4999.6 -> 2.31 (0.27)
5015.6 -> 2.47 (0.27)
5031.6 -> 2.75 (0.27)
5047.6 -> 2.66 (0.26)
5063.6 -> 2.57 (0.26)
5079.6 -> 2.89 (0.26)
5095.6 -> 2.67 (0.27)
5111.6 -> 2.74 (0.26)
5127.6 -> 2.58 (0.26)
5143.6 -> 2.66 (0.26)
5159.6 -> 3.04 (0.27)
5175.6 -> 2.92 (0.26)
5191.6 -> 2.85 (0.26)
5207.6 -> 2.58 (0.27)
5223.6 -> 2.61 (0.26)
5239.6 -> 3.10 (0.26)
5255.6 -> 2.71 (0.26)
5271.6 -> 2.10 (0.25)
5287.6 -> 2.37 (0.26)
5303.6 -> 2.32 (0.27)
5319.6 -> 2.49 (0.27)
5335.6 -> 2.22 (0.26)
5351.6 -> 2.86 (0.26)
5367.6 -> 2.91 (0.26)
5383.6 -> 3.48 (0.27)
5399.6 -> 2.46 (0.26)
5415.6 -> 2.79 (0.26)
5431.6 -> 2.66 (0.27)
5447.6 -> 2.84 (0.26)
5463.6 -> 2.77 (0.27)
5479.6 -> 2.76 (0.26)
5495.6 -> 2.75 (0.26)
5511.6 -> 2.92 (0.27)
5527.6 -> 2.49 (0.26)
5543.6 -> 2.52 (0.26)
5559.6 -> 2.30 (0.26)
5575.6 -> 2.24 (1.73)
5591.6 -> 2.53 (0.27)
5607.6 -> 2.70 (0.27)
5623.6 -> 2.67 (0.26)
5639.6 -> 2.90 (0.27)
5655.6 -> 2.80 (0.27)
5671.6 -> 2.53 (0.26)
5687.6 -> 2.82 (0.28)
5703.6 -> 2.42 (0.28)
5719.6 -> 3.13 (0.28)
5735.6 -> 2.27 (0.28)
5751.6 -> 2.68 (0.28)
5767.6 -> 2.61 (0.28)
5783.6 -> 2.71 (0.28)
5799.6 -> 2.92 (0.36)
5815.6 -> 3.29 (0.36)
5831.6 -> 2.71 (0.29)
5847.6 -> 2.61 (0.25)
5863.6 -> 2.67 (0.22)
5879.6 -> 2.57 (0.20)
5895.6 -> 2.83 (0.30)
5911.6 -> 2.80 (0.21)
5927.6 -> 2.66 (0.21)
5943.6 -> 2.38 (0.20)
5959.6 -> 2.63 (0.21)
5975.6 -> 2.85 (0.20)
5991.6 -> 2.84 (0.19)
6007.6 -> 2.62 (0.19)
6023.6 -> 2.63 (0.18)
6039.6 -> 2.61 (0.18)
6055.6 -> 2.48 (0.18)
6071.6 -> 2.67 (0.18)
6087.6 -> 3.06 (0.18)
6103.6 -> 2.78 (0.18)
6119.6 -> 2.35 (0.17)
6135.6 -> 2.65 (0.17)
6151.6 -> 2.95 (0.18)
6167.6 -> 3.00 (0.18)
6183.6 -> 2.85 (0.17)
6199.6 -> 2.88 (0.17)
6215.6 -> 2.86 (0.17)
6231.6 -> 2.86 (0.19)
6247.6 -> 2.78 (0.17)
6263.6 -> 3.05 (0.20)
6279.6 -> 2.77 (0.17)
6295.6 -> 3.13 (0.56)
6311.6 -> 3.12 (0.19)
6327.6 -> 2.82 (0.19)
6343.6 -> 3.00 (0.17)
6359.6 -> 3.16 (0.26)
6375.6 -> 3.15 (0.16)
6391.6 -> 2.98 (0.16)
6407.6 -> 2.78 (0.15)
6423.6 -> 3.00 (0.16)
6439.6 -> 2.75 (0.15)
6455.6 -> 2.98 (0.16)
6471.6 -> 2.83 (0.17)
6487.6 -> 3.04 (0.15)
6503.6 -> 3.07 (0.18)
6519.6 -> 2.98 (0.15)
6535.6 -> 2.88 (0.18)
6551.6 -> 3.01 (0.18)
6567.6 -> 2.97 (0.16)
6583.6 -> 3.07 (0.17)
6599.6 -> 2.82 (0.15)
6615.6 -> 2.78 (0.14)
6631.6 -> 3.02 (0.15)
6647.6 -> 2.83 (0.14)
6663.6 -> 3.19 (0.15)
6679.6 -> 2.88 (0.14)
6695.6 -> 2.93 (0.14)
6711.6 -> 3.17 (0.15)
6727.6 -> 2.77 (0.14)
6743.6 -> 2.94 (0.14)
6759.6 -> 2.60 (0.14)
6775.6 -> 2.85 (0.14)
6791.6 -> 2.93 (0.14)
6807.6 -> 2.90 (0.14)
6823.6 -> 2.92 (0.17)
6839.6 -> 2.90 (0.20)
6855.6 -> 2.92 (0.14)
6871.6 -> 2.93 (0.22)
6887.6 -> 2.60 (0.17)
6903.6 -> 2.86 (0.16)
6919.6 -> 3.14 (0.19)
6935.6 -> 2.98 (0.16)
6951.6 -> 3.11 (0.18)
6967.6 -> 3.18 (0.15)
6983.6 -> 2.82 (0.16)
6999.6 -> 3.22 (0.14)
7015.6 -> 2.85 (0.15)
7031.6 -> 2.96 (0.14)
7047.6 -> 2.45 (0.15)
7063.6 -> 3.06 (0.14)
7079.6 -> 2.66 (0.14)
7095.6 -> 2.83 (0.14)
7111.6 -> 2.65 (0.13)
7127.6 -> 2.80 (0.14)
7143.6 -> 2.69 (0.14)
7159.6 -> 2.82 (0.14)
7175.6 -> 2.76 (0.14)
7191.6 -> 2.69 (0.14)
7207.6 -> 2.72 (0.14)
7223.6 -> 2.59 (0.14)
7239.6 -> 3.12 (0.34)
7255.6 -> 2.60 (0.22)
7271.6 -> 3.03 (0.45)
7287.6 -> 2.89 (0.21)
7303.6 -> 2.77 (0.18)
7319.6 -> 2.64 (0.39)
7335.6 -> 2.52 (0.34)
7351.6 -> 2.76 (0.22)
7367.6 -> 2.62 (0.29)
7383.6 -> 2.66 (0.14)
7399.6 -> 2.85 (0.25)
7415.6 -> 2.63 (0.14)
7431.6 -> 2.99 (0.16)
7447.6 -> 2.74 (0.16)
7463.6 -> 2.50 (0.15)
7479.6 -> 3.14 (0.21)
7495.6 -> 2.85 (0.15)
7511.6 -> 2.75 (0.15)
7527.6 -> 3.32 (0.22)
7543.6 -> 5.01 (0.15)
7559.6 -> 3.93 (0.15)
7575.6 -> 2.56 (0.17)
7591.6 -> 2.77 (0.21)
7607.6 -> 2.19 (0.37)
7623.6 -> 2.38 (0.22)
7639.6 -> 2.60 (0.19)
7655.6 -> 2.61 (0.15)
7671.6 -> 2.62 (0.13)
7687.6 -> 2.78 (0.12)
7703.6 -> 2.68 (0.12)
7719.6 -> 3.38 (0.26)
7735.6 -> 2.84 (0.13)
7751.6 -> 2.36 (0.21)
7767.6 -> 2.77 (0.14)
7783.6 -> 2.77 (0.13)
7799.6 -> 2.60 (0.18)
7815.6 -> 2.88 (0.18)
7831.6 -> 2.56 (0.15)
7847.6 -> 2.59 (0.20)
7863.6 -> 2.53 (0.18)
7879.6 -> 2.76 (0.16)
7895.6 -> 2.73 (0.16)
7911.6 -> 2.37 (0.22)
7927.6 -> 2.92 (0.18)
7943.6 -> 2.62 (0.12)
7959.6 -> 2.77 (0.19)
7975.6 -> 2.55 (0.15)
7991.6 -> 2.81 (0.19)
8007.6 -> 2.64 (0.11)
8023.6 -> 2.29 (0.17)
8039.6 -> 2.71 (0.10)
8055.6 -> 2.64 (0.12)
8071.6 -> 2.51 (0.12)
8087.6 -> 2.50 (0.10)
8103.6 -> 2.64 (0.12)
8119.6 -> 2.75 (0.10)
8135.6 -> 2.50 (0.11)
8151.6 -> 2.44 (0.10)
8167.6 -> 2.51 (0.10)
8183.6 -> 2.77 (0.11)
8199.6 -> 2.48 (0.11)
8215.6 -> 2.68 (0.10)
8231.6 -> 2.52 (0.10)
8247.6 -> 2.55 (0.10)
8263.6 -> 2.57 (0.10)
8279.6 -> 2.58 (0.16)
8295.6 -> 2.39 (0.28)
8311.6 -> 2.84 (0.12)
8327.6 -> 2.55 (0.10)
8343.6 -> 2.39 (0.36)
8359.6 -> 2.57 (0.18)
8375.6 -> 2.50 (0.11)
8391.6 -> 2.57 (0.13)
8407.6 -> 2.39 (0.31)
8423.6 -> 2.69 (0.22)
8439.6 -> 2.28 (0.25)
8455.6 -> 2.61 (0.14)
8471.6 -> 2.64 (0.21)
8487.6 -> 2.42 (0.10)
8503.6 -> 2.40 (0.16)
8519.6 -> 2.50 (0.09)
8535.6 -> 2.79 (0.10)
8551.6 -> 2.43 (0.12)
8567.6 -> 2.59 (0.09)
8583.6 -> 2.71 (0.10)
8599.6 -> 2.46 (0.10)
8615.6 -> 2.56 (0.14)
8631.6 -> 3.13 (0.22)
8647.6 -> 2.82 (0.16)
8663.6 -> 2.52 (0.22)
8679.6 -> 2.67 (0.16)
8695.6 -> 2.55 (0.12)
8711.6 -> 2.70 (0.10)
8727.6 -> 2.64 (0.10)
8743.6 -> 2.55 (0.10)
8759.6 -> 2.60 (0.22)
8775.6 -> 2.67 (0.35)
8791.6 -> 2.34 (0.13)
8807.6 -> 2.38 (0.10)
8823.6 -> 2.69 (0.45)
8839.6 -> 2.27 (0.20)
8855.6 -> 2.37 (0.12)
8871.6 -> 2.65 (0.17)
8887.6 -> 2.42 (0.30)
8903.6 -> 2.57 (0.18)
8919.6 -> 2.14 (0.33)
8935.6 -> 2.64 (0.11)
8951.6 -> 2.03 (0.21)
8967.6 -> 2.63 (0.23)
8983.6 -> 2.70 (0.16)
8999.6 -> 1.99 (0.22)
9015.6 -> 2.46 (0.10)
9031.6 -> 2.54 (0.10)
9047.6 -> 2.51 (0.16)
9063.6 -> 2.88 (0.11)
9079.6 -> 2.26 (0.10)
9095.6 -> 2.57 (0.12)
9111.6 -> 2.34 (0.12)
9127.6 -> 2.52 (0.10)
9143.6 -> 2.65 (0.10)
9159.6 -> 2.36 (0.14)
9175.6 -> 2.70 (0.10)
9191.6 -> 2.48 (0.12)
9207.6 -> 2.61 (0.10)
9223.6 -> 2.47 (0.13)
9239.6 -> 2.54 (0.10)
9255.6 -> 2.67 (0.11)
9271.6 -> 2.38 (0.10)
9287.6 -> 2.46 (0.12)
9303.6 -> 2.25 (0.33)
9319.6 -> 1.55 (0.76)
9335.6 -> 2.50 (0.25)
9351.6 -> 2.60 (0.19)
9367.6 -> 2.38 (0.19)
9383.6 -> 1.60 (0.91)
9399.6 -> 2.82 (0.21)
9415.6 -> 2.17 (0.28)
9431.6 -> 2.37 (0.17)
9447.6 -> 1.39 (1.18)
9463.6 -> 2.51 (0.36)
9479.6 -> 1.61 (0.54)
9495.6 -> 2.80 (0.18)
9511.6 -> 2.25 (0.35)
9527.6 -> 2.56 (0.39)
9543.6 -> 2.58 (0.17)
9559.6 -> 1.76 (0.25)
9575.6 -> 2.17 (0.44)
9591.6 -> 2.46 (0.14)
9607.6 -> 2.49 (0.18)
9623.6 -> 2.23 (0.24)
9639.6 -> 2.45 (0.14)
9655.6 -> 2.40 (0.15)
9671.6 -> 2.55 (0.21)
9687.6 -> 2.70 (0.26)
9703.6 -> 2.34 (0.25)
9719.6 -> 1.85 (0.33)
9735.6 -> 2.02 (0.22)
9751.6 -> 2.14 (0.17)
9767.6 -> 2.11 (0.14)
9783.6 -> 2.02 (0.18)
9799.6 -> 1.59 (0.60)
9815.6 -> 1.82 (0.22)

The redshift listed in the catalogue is 0.15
